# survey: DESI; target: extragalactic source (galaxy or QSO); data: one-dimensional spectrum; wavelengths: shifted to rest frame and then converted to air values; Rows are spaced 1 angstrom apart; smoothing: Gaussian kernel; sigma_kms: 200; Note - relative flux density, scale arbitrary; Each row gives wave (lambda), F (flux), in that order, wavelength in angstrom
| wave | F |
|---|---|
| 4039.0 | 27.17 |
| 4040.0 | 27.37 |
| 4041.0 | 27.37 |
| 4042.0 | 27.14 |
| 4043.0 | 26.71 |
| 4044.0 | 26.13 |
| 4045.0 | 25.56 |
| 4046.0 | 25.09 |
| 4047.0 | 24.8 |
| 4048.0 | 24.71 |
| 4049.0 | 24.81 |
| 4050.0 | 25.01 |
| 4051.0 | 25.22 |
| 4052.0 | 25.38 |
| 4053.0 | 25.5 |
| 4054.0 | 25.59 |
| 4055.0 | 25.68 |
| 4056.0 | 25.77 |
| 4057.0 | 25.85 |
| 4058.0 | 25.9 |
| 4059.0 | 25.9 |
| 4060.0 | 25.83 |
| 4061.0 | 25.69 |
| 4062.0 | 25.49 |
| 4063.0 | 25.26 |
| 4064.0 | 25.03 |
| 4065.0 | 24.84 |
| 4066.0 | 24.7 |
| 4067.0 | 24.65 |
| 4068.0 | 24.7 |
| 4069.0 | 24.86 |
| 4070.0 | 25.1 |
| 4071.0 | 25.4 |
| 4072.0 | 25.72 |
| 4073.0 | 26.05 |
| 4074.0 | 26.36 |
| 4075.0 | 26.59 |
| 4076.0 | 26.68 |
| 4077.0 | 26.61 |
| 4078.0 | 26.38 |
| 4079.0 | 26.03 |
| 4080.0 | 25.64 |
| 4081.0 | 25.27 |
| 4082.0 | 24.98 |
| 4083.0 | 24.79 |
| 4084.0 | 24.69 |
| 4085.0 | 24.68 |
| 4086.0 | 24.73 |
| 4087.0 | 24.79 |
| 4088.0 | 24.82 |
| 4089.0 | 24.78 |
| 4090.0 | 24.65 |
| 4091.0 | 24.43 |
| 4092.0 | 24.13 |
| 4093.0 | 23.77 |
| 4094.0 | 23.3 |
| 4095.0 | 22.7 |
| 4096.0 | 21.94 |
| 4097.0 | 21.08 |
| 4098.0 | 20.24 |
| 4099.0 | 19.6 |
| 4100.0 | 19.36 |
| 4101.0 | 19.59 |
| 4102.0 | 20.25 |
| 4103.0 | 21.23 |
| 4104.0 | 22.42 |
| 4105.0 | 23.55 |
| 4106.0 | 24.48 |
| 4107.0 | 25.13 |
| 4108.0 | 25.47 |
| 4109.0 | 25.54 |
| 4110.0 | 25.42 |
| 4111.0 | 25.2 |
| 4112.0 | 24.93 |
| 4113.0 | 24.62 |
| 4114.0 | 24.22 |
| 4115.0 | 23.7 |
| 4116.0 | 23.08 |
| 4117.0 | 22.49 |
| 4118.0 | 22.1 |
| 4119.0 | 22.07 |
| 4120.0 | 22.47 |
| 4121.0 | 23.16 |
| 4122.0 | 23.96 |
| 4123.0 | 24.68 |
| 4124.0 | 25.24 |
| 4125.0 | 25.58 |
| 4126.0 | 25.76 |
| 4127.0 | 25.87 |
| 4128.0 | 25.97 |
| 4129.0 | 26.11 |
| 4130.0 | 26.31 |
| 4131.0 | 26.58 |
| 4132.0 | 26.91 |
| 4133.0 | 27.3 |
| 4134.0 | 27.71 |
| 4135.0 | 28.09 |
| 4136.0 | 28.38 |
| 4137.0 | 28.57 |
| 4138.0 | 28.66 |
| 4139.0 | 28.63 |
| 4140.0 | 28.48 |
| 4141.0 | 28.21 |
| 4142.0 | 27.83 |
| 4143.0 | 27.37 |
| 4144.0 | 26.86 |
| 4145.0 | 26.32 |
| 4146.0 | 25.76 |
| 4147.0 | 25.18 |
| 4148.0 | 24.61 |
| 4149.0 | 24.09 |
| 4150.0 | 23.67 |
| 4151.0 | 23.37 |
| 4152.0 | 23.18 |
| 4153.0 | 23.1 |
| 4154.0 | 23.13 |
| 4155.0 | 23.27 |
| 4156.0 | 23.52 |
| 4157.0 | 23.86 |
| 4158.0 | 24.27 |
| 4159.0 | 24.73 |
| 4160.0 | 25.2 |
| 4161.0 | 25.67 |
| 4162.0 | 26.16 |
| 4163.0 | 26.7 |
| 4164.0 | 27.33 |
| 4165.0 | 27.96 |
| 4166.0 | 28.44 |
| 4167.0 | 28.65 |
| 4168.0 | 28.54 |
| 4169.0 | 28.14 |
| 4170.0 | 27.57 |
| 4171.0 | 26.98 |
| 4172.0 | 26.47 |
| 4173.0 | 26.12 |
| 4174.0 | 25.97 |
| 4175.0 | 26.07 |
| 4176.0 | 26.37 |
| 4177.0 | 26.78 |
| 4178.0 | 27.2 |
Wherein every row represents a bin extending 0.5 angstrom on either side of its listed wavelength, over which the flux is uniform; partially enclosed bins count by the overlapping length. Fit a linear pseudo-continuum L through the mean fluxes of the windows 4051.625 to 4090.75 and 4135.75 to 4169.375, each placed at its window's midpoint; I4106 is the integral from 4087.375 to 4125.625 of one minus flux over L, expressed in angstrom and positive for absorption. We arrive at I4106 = 3.6 angstrom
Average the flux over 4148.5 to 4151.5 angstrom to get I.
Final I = 23.7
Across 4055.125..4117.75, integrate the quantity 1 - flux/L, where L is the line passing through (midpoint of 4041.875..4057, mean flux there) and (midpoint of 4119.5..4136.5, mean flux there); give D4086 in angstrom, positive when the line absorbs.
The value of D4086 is 3.2 angstrom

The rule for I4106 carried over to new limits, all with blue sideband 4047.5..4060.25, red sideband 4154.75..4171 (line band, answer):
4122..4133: 0.1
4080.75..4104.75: 2.6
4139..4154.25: 0.4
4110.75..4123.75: 1.2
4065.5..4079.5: 0.0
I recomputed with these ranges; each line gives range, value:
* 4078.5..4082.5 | 25.5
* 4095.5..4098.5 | 21.1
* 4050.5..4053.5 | 25.4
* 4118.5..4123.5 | 23.3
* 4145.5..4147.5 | 25.5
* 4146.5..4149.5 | 24.6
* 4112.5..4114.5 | 24.4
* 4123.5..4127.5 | 25.6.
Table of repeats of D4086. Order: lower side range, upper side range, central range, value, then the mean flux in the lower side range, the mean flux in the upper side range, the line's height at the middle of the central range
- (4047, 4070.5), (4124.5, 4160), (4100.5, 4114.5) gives 1.05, 25.3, 25.9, 25.6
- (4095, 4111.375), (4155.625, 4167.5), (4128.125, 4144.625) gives -2.05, 22.5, 26.1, 24.5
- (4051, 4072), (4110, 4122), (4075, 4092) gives -0.42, 25.4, 23.6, 24.6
